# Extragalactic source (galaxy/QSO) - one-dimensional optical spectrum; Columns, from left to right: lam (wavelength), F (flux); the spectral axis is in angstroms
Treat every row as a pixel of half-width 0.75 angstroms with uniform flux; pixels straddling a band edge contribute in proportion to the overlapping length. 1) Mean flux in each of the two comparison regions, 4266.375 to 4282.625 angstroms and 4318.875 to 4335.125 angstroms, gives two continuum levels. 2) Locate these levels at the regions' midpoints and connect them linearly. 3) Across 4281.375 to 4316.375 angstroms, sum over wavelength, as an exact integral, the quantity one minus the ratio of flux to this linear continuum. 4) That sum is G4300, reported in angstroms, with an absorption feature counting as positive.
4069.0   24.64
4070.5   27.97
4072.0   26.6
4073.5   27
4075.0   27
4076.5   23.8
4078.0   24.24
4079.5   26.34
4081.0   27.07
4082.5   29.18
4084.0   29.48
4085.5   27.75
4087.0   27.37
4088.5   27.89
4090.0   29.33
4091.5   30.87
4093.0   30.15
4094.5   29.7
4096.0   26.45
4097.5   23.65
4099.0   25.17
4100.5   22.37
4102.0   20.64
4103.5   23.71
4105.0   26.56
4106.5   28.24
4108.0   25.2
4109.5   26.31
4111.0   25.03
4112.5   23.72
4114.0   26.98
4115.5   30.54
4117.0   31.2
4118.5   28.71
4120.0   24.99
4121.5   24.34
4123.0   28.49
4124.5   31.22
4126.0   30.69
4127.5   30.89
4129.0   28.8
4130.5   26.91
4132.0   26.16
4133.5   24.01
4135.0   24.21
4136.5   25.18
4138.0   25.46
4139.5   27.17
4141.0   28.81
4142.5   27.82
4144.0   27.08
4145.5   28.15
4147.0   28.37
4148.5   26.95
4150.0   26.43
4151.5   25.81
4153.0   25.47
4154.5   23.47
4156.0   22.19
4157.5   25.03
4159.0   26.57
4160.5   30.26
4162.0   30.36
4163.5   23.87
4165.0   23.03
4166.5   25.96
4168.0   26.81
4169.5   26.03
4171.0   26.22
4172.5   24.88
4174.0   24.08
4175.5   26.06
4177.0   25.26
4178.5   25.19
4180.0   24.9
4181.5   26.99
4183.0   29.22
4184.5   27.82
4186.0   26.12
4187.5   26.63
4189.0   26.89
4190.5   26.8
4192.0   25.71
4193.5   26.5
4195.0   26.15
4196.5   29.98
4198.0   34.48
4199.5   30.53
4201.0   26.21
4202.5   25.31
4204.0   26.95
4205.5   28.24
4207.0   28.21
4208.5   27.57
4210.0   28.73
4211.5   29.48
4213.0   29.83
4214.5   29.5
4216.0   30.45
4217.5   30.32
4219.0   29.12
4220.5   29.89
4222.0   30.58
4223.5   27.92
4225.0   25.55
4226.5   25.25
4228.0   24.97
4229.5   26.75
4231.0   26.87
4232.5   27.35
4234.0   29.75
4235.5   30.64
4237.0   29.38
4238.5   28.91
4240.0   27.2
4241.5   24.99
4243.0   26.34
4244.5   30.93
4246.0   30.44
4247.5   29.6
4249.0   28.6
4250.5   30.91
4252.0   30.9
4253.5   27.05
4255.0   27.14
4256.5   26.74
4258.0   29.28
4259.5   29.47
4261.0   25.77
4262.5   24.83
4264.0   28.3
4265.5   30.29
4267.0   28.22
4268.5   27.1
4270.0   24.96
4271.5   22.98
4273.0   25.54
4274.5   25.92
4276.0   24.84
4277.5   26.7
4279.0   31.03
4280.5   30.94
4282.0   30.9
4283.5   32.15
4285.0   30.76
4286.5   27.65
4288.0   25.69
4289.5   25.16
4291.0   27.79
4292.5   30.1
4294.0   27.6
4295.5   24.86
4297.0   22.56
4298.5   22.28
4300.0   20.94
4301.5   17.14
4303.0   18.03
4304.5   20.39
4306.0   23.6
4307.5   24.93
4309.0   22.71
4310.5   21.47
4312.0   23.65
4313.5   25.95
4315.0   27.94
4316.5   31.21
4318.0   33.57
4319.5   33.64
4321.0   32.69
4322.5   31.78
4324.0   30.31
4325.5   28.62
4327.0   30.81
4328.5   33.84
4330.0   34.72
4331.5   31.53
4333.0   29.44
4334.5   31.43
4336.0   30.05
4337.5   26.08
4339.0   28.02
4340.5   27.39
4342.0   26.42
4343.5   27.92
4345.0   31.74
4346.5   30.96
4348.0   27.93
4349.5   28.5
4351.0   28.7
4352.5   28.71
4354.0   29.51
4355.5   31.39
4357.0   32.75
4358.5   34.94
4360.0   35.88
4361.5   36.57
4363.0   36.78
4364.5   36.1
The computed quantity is 4.9 angstroms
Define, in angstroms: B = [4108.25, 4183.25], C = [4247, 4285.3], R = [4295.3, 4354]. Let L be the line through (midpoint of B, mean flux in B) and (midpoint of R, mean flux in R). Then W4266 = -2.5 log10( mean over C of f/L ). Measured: -0.032 mag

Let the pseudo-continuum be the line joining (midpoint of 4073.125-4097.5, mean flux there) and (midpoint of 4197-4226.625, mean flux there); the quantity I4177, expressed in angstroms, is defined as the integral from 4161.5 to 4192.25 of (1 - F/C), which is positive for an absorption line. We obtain 2.5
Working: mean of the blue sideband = 27.6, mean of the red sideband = 28.8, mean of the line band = 26.1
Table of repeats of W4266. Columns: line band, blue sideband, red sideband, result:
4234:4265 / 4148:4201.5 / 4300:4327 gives -0.08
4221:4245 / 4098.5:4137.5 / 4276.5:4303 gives -0.05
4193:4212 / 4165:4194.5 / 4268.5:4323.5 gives -0.09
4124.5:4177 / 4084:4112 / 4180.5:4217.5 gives 0.03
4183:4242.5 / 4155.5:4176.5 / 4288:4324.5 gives -0.09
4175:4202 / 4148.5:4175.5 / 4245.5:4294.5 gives -0.04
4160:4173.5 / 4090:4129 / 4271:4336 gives 0.04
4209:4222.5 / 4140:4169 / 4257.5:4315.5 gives -0.14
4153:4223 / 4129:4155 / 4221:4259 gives 0.00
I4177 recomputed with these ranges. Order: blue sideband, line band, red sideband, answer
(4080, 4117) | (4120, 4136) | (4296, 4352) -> -0.3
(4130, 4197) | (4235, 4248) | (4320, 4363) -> -0.2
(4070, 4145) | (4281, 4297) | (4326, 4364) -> 1.0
